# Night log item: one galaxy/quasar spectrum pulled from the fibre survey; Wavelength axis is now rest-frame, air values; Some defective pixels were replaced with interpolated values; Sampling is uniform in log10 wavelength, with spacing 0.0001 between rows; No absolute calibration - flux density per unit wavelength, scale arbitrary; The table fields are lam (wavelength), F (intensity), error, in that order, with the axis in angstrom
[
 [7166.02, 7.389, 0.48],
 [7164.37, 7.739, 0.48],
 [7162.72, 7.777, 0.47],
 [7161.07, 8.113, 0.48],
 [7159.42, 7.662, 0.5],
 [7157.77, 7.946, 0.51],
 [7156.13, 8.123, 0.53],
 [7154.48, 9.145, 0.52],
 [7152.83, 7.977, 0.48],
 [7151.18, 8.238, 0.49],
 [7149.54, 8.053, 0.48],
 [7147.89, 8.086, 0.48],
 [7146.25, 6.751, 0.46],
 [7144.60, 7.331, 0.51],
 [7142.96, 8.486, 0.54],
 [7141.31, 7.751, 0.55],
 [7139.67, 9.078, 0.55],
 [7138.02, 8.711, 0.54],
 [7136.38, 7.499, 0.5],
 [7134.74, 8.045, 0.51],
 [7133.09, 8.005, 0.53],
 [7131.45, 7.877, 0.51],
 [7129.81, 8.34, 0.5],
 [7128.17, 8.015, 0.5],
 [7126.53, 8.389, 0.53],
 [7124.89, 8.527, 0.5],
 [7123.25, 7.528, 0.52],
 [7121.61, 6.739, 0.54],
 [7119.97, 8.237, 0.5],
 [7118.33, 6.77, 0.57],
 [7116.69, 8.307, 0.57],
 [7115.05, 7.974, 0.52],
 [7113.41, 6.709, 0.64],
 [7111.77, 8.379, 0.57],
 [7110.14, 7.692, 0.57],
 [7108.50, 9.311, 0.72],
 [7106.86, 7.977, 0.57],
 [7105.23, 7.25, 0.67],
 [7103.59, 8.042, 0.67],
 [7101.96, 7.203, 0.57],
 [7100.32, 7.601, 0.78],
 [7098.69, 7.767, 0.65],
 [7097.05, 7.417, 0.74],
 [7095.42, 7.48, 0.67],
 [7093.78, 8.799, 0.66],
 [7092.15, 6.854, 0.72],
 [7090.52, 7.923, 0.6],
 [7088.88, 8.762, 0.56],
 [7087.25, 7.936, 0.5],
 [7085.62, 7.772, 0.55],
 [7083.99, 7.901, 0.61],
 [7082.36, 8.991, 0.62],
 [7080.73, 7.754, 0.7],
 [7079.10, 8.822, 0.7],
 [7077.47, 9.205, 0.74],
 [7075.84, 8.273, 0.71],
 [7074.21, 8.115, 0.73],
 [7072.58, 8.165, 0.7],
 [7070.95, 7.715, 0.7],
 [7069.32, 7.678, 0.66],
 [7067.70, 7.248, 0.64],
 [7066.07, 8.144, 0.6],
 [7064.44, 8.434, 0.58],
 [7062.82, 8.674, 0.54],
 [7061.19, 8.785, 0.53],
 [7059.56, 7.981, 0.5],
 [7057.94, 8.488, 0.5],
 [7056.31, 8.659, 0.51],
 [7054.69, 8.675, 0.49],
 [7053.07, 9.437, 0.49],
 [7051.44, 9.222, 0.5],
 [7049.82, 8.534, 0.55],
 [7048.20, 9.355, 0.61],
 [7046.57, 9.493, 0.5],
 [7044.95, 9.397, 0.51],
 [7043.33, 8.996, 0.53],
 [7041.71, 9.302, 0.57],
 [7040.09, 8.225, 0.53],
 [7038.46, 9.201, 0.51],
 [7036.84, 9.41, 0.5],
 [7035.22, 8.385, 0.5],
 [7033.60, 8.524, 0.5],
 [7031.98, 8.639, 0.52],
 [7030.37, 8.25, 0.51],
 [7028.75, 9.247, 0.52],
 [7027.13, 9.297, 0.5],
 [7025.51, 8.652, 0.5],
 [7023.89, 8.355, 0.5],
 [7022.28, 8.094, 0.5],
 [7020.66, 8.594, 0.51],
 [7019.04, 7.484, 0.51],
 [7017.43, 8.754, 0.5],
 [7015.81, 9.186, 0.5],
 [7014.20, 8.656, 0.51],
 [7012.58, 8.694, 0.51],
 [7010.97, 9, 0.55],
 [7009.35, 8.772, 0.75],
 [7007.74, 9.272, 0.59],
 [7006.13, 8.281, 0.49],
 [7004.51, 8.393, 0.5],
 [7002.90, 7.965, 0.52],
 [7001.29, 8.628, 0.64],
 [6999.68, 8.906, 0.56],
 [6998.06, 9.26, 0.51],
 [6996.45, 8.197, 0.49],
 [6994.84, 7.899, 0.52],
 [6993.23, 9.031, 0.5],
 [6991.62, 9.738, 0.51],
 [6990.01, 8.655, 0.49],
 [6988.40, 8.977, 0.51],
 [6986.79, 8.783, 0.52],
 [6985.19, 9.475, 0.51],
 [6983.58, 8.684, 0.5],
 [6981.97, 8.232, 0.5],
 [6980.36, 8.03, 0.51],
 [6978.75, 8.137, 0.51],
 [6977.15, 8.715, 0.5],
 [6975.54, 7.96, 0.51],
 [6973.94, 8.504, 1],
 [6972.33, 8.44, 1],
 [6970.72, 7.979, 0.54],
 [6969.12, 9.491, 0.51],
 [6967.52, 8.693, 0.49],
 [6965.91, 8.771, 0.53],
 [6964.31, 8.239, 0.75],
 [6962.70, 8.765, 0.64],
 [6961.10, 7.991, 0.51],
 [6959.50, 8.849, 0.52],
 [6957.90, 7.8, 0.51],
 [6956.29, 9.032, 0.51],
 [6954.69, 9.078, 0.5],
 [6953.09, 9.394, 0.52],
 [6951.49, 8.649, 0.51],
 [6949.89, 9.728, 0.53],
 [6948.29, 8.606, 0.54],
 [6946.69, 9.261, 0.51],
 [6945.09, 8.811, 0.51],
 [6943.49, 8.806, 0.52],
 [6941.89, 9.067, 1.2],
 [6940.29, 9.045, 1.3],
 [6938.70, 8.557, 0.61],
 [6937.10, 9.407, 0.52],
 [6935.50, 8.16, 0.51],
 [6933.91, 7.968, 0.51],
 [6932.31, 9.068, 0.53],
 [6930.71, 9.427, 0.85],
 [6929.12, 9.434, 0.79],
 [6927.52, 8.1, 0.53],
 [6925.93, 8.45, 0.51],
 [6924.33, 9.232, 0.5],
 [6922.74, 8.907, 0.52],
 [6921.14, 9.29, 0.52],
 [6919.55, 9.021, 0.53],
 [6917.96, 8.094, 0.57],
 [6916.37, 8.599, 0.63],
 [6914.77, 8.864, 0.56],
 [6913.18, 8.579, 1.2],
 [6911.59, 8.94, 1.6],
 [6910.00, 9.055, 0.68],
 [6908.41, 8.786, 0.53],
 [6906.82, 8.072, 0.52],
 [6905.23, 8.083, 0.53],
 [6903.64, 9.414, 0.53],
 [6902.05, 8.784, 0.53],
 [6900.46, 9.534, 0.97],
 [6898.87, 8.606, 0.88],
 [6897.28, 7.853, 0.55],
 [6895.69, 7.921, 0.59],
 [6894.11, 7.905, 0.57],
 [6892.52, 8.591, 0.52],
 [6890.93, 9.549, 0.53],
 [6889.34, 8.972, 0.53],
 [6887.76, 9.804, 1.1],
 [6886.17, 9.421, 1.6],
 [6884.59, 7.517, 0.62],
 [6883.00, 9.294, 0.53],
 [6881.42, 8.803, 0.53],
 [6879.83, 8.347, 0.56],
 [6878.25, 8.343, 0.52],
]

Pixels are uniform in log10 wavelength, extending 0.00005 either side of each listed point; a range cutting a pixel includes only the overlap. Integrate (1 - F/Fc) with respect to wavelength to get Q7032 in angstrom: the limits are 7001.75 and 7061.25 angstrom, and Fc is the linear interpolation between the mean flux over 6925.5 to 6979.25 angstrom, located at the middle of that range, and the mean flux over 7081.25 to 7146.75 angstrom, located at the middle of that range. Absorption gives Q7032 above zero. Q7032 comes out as -3.0 angstrom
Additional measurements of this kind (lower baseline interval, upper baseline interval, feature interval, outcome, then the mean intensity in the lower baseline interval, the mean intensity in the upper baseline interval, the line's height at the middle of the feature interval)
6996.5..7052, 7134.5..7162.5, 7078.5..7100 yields 1.02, 8.77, 8.05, 8.39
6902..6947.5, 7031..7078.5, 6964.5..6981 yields 0.52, 8.8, 8.63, 8.74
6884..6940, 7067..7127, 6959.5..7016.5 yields -1.58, 8.75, 7.92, 8.41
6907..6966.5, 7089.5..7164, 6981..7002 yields -0.63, 8.8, 7.91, 8.54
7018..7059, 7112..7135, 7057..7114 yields 1.49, 8.79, 7.83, 8.26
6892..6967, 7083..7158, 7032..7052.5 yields -1.82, 8.74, 7.93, 8.26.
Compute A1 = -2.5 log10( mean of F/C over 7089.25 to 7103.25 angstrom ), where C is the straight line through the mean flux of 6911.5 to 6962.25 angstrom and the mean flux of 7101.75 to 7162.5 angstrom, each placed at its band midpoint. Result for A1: 0.06 mag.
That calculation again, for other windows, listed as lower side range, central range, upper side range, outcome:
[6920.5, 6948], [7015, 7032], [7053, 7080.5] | -0.011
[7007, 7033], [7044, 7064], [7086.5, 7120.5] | -0.070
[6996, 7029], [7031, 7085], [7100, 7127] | -0.043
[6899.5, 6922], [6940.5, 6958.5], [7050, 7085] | -0.030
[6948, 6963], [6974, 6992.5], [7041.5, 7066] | 0.018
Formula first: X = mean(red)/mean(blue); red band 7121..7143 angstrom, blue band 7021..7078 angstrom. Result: 0.93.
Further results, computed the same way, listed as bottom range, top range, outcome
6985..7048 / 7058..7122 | 0.91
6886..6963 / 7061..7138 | 0.91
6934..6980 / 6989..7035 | 1.00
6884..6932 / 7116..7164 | 0.91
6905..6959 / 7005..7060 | 1.00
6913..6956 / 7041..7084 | 0.97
